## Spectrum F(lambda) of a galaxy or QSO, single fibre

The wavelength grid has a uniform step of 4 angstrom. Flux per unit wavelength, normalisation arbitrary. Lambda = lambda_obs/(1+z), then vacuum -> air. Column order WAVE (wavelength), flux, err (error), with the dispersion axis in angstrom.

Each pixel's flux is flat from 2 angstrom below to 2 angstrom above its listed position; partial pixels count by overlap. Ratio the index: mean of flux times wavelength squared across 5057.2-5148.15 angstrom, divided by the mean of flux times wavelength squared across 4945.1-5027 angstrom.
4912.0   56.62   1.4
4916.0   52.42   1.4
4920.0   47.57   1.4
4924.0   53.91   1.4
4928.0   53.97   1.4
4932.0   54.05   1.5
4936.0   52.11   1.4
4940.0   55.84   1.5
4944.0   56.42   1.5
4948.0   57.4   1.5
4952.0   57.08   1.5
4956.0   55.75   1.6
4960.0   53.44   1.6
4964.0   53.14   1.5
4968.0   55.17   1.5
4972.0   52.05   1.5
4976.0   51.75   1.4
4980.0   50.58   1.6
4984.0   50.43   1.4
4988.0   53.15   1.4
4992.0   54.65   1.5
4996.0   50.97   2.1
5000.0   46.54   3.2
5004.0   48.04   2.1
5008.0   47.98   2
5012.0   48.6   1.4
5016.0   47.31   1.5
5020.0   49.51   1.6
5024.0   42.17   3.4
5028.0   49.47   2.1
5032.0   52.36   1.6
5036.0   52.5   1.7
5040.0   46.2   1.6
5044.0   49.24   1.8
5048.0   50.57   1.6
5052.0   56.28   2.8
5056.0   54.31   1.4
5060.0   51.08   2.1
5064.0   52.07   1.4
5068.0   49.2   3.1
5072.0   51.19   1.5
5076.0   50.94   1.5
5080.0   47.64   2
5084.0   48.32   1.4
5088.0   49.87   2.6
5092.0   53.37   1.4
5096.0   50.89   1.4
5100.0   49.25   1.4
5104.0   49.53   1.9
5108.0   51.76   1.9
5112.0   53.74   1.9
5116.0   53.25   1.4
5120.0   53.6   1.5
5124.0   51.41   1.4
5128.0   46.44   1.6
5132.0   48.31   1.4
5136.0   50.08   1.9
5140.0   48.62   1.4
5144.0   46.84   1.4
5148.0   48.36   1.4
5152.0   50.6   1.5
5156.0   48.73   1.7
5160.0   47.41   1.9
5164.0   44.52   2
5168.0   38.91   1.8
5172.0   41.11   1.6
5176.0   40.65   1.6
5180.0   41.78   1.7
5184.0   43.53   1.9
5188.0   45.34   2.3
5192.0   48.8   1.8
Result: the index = 1.03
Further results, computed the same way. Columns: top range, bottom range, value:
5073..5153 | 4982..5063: 1.04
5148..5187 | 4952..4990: 0.90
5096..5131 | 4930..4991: 1.01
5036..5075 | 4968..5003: 1.02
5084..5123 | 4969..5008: 1.06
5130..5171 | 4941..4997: 0.94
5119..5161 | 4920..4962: 0.97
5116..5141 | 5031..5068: 1.00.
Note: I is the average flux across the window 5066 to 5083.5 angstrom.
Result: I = 49.6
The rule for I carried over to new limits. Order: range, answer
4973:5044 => 49.6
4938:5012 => 52.7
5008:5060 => 49.8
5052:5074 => 52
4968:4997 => 52.2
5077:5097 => 50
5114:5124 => 53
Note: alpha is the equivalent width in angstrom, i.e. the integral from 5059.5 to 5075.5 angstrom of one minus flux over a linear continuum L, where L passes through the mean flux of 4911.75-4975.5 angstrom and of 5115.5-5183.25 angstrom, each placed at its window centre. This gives -0.4 angstrom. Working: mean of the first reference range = 54.1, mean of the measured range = 50.9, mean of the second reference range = 46.9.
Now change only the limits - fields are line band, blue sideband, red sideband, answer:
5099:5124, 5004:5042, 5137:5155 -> -1.7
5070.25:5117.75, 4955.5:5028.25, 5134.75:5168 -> -2.2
